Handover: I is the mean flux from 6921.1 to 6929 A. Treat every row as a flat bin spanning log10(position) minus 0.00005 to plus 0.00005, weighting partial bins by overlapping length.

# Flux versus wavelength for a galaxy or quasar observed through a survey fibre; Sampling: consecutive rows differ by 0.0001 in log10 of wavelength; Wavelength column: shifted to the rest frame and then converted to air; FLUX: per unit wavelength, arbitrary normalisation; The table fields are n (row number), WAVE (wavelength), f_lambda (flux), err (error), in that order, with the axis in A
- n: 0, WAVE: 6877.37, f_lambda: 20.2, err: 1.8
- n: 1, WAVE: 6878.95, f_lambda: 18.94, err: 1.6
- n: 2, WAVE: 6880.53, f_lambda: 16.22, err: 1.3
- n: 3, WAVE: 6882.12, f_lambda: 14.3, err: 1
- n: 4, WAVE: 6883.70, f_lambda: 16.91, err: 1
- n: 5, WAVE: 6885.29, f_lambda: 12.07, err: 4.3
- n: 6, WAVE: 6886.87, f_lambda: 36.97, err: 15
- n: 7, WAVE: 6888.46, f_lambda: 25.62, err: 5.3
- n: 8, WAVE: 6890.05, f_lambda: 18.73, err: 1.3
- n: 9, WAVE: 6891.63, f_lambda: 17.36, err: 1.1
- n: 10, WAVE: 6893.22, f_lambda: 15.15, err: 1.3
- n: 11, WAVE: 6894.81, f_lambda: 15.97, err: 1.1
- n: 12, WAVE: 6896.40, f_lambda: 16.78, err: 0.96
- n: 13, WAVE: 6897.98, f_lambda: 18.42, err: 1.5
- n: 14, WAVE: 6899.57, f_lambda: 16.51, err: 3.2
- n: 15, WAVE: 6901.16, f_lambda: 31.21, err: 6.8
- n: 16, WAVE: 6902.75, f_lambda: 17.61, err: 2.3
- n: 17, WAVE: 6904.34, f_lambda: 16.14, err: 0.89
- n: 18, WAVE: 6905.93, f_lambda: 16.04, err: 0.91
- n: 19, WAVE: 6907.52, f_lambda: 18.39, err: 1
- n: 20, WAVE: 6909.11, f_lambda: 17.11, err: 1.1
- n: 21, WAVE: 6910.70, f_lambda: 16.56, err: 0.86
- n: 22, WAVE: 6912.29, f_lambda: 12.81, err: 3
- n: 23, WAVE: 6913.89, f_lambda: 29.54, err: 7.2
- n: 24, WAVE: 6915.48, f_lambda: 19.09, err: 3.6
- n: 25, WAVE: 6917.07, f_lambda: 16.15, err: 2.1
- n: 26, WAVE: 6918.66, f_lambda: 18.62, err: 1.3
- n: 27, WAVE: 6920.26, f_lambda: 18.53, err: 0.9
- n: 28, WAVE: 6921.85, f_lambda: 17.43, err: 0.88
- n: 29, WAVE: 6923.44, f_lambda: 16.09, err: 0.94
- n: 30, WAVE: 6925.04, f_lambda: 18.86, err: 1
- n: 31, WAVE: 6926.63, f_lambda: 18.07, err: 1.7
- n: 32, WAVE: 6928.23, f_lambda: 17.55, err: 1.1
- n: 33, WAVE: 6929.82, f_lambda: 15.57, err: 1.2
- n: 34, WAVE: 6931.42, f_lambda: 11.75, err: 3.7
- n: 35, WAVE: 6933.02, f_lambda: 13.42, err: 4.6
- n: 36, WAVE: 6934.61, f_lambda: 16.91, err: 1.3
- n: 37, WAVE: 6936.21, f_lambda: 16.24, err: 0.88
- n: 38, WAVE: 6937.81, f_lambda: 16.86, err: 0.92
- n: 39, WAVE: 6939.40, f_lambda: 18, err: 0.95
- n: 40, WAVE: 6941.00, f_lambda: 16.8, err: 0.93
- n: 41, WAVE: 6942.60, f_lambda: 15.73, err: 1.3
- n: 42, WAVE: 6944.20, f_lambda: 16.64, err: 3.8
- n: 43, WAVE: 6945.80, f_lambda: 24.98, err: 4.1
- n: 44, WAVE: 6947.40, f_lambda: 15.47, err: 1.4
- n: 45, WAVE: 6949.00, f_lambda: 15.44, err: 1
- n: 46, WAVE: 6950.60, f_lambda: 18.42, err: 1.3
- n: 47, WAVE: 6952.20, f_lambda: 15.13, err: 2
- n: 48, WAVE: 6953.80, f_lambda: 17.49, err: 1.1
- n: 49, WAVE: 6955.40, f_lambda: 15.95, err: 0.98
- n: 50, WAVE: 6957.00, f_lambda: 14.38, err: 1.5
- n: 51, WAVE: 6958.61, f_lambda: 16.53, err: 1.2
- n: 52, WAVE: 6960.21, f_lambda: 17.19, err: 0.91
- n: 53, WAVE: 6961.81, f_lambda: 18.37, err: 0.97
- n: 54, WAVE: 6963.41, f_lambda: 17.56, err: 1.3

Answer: 17.6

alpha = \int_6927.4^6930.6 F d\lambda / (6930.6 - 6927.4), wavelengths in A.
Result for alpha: 16.6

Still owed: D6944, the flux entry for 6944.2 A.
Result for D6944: 16.64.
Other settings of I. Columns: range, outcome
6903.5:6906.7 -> 16.1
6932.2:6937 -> 15.5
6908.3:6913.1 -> 15.5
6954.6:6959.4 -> 15.6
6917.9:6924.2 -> 17.7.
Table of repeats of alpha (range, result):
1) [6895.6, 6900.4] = 17.3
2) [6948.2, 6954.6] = 16.6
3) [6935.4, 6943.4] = 16.7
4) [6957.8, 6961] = 16.8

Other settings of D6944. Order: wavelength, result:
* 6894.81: 15.97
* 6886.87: 36.97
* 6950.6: 18.42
